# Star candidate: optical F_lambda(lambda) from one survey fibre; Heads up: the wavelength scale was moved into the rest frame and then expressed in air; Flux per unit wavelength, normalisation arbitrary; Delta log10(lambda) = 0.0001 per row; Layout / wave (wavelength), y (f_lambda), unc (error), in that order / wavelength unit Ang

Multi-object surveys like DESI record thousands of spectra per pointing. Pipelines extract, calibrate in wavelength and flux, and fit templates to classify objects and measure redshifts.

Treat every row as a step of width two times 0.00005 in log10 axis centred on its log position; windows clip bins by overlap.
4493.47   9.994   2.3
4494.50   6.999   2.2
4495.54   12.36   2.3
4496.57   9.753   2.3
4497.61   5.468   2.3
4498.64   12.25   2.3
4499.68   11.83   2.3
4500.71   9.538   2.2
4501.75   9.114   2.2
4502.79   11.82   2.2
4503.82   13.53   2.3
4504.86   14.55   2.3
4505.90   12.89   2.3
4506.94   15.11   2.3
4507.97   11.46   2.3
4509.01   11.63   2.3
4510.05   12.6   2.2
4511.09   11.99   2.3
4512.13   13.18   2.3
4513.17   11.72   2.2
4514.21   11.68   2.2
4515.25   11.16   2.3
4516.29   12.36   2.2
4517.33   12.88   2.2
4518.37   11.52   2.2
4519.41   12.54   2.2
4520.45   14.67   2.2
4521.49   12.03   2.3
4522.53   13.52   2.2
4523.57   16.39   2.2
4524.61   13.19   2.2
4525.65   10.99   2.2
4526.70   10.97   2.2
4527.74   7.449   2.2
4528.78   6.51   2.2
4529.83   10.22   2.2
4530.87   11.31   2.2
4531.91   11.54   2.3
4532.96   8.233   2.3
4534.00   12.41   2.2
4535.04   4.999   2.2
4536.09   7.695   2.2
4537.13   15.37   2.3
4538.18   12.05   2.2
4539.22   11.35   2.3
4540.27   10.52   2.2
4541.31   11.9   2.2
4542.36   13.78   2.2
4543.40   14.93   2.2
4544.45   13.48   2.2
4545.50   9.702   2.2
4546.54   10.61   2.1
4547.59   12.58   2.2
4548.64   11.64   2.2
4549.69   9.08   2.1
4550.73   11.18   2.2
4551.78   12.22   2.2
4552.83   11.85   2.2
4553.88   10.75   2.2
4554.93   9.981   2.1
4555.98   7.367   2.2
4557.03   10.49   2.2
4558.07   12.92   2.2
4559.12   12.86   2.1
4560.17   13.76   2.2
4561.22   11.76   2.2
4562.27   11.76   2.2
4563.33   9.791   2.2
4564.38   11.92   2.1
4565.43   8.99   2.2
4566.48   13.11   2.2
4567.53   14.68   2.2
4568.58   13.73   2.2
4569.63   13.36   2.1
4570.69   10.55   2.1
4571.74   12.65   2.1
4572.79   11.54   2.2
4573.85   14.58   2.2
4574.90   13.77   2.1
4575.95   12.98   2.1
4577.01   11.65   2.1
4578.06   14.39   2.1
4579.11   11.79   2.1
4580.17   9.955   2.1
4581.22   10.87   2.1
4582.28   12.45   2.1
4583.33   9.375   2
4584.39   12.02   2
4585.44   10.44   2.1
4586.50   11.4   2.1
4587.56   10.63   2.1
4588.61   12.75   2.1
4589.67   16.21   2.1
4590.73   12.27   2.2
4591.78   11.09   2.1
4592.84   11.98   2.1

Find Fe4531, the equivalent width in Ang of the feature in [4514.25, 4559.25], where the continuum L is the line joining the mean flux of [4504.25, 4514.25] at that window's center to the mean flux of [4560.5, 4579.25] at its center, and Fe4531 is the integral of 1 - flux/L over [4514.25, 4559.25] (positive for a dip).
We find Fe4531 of 4.4 Ang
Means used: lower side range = 12.7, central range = 11.4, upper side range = 12.4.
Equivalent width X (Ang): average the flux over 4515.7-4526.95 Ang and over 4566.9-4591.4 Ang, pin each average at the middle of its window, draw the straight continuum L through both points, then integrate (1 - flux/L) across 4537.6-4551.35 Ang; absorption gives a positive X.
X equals 1.0 Ang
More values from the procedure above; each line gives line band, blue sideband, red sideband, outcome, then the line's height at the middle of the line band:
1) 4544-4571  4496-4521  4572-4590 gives 1.13 Ang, 12.1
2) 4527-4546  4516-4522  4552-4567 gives 2.03 Ang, 12.1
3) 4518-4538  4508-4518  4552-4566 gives 1.08 Ang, 11.8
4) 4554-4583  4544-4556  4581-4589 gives -2.17 Ang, 11.1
